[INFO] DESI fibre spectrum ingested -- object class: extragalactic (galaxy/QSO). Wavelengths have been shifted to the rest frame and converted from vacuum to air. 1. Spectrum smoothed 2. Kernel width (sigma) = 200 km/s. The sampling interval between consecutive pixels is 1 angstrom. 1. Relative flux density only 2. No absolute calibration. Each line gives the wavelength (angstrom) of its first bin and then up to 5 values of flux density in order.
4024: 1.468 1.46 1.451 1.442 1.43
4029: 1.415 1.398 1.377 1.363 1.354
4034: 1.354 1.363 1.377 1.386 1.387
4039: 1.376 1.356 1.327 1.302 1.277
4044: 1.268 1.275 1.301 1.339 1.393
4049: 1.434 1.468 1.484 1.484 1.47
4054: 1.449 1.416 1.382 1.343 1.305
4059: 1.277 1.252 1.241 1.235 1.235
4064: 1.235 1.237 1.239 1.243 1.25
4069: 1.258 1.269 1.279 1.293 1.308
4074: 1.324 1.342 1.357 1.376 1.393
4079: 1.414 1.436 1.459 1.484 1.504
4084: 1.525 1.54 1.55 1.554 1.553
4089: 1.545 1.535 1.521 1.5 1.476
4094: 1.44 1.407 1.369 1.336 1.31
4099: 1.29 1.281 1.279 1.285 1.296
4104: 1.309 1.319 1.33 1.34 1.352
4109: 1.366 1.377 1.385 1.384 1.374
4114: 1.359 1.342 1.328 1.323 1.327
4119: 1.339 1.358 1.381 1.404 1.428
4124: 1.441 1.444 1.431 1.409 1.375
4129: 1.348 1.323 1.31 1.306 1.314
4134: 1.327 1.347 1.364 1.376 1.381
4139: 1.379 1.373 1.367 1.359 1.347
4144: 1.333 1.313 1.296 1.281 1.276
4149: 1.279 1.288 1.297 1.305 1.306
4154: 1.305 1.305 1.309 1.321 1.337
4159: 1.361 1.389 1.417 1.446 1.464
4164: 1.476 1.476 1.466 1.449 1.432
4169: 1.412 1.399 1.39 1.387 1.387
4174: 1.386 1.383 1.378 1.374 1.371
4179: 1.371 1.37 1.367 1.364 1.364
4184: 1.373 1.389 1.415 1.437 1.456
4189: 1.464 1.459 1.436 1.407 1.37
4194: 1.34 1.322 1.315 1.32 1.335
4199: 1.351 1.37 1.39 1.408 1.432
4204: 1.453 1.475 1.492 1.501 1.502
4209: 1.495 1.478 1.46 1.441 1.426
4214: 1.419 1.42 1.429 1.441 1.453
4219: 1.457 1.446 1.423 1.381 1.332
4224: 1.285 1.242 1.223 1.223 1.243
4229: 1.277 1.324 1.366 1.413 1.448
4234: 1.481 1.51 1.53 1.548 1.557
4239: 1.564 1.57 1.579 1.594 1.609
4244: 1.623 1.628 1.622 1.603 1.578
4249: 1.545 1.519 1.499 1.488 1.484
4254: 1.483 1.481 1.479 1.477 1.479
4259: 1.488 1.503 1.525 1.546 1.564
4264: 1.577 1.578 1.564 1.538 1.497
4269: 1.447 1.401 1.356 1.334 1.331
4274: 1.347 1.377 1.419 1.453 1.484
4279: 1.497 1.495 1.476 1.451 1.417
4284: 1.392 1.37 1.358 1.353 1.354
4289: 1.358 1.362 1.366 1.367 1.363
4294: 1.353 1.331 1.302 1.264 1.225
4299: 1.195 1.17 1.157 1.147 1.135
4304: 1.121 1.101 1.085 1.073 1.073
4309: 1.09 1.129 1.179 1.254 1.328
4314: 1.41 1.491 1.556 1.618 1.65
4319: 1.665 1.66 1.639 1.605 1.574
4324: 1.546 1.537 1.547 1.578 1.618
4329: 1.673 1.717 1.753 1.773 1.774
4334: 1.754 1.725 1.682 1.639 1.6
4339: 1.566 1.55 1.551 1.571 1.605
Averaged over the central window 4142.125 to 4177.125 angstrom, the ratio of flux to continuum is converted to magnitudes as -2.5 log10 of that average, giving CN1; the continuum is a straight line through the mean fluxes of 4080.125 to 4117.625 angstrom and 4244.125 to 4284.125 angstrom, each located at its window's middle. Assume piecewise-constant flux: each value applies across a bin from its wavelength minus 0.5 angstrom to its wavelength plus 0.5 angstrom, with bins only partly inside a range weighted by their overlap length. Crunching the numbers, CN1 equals 0.05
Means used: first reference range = 1.4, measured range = 1.36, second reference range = 1.49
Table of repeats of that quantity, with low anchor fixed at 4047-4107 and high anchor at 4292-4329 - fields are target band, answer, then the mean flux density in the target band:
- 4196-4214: -0.05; 1.43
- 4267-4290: -0.04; 1.41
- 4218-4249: -0.07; 1.46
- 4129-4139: 0.02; 1.34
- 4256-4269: -0.12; 1.52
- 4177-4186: 0.00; 1.37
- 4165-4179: -0.03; 1.4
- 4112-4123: 0.01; 1.36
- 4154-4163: 0.00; 1.36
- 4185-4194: -0.04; 1.42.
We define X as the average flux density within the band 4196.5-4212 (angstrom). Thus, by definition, 1.43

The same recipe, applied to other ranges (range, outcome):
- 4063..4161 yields 1.36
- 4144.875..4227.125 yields 1.39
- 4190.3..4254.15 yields 1.44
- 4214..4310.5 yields 1.4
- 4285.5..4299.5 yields 1.33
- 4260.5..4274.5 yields 1.47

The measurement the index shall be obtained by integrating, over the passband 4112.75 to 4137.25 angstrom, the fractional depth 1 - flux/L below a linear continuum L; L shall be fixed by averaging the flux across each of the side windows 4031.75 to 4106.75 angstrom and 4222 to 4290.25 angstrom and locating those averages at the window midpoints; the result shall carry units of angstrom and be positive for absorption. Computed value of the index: 0.54 angstrom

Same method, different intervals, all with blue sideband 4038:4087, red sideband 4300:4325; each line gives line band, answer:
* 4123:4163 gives 0.1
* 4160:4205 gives -1.6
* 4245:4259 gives -1.8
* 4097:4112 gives 0.3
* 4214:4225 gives -0.4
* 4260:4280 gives -1.8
